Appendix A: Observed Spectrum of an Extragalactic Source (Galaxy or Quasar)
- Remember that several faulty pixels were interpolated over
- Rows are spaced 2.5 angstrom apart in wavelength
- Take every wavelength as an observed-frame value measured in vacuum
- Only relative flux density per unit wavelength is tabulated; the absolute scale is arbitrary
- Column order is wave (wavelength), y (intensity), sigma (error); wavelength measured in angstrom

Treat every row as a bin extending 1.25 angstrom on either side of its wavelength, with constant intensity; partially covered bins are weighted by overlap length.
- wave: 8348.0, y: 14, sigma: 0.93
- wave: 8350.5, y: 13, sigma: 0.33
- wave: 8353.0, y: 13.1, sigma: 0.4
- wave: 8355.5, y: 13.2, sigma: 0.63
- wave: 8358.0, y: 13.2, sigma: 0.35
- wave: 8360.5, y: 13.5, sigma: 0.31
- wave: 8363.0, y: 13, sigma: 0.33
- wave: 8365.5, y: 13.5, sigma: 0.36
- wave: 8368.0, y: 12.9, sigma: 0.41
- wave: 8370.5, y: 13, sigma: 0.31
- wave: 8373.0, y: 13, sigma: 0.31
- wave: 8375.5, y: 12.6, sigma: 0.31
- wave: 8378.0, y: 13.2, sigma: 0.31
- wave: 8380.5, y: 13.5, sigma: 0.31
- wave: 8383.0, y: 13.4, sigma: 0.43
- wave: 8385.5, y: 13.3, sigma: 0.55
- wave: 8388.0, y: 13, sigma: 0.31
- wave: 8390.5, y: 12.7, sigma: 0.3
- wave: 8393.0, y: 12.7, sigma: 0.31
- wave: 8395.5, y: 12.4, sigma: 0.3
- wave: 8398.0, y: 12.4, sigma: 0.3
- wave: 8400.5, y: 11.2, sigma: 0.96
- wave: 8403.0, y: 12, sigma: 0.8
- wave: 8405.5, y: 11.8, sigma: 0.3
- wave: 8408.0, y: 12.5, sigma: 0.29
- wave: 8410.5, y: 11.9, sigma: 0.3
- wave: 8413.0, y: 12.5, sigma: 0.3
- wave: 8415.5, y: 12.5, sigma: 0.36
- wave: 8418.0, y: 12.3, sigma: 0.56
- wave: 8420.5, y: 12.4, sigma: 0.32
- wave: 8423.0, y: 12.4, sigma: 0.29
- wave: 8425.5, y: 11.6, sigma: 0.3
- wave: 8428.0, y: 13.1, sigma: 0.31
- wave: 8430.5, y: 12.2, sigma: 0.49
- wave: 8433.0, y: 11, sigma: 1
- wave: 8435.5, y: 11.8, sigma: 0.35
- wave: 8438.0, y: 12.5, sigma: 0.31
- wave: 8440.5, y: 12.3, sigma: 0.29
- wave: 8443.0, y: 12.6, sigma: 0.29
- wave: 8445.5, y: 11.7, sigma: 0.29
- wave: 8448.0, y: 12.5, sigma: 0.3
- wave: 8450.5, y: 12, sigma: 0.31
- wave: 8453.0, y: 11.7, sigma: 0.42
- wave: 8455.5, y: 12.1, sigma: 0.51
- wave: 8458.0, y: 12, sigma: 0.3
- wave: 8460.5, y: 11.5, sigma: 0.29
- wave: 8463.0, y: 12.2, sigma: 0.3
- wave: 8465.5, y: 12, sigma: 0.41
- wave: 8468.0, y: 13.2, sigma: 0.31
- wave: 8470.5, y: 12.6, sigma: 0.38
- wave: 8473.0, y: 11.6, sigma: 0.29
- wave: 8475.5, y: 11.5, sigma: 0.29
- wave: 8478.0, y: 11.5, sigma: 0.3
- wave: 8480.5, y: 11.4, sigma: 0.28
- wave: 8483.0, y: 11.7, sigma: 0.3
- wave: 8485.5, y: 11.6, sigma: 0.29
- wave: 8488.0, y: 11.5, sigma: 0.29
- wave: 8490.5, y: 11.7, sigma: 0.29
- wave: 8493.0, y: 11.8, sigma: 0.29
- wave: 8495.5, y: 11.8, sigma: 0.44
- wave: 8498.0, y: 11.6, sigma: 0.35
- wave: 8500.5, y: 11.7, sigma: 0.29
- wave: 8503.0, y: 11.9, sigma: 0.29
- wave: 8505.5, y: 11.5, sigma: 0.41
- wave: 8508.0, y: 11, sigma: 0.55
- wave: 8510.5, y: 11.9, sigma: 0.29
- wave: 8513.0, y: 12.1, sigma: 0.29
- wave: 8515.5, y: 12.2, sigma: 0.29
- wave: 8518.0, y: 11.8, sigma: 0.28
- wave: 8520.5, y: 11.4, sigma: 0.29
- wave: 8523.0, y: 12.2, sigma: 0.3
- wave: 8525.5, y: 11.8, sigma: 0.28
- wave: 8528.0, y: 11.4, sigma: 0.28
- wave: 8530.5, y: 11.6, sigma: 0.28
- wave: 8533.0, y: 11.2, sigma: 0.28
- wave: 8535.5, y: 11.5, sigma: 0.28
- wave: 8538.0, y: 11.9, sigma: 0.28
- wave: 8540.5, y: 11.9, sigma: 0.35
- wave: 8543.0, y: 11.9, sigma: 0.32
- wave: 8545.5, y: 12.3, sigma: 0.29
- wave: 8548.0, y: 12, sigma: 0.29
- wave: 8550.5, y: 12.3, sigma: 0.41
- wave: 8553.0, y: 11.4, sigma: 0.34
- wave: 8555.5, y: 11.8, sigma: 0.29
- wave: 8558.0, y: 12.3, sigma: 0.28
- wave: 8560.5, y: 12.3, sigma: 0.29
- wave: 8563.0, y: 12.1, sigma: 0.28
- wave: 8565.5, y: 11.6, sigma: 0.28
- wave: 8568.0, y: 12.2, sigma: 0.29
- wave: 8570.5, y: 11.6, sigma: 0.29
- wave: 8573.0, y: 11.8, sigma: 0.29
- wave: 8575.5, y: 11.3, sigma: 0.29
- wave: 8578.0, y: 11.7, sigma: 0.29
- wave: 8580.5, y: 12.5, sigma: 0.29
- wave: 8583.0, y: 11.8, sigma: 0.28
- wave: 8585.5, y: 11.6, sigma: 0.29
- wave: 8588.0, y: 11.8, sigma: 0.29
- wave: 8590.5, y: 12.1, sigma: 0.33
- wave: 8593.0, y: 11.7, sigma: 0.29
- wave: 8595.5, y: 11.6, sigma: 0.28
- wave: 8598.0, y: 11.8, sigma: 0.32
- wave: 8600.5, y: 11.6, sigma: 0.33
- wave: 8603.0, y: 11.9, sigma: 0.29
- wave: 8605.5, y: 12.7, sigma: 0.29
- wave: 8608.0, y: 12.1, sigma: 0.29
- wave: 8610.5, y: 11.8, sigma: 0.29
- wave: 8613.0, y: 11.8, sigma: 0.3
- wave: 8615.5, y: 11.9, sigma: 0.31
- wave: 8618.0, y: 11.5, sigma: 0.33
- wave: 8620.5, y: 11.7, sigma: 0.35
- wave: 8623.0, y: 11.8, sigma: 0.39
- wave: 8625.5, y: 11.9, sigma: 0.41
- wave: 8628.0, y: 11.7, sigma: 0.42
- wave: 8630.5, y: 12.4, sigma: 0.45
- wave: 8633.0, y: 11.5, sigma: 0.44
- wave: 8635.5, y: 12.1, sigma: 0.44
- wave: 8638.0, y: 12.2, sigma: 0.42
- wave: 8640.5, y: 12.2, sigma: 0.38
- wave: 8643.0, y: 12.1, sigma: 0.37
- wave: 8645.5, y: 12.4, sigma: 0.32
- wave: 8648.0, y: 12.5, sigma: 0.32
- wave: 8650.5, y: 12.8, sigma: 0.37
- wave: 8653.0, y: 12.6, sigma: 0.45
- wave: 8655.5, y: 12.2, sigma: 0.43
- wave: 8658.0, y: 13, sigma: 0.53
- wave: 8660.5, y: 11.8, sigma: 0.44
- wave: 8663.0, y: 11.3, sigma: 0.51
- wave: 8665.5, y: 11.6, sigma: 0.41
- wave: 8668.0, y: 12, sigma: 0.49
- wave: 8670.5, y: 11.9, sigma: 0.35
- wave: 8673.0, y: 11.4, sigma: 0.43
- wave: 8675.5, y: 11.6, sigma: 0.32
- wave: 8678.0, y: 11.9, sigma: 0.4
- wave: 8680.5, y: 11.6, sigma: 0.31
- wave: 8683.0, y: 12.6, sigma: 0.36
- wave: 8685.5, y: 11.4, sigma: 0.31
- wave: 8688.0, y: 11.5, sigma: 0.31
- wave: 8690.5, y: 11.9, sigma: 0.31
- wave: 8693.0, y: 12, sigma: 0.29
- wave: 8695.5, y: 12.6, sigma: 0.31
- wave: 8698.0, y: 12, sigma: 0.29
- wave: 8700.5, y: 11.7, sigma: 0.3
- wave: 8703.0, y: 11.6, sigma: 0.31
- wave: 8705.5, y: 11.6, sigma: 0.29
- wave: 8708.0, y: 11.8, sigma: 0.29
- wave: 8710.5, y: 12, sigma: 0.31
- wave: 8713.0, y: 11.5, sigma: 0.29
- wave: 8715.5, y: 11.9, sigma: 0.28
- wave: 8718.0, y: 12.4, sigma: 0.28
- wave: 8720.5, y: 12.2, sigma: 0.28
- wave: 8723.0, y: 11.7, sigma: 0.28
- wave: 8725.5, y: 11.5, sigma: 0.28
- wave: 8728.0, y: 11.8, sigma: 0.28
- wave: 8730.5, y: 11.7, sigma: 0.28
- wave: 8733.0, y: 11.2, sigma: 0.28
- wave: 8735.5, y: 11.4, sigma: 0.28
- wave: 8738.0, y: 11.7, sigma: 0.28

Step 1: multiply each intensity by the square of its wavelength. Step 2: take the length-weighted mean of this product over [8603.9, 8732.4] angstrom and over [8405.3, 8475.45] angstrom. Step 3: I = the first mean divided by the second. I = 1.04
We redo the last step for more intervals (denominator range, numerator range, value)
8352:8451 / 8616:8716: 1.01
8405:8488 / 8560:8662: 1.03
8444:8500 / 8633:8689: 1.06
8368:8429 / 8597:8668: 1.01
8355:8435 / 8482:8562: 0.96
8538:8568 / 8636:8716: 1.03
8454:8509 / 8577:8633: 1.04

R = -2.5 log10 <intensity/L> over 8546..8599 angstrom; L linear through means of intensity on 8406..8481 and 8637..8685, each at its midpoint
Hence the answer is 0.02 mag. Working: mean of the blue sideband 12.1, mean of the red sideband 12.1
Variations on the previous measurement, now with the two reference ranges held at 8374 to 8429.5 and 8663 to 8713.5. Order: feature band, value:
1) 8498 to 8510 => 0.06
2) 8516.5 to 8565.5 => 0.03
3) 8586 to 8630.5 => 0.01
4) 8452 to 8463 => 0.05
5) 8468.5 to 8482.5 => 0.05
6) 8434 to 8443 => 0.02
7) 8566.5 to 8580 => 0.03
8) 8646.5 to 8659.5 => -0.06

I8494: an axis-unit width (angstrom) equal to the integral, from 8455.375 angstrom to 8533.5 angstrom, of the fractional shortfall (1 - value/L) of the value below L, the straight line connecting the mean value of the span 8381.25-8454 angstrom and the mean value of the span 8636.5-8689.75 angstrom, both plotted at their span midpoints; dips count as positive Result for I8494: 2.8 angstrom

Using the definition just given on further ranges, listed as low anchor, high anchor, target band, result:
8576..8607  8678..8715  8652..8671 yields -0.30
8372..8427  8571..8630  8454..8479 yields 0.54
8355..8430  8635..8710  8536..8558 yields 0.64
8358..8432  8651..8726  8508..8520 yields 0.47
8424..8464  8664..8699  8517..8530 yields 0.30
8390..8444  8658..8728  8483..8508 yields 0.95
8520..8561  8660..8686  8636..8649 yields -0.55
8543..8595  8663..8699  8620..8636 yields 0.00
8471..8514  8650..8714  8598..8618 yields -0.21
